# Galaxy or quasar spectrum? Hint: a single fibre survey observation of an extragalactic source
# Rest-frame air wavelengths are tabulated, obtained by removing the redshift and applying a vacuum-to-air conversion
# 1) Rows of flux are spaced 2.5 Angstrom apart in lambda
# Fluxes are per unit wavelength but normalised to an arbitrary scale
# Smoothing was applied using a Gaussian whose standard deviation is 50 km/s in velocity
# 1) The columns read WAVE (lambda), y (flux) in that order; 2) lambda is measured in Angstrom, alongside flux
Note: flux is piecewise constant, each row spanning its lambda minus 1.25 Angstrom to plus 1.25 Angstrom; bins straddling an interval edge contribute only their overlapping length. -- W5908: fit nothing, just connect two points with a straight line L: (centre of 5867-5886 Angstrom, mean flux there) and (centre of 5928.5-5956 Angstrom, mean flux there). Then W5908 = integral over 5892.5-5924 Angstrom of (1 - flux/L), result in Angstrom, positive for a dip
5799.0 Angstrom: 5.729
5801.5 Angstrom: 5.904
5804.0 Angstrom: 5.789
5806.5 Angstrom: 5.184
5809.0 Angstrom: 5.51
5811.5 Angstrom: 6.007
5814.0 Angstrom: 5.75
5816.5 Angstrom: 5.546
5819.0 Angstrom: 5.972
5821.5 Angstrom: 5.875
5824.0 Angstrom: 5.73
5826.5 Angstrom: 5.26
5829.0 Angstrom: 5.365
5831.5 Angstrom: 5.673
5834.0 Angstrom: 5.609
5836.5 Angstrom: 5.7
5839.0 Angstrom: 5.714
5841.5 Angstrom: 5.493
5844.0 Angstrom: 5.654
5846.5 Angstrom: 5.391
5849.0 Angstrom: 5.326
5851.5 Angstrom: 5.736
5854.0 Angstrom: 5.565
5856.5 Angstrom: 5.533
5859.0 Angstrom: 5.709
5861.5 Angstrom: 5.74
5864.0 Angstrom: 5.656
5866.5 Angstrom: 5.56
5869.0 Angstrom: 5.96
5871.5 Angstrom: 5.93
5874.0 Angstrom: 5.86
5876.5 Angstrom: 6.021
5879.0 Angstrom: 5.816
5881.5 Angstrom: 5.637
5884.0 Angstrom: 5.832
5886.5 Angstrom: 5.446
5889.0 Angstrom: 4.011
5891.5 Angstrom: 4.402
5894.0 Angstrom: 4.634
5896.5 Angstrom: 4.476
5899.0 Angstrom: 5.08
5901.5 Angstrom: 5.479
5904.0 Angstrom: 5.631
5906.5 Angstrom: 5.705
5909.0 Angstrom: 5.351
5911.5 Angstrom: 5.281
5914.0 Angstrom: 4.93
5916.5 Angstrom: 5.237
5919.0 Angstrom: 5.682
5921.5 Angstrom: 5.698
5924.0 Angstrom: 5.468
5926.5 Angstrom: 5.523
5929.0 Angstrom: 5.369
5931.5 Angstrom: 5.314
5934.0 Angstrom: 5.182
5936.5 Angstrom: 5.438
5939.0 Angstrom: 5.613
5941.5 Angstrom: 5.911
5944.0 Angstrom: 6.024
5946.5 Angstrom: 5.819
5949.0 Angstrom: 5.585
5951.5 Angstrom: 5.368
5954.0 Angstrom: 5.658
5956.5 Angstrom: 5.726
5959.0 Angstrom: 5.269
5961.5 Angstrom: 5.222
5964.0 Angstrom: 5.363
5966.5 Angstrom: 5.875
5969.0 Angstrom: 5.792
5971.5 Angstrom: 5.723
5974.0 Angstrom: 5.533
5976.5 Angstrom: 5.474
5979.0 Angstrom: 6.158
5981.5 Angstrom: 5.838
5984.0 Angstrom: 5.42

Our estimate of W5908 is 2.5 Angstrom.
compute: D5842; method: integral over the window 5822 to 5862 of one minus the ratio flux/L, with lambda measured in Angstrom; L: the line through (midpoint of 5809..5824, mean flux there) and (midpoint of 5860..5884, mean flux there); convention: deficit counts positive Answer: 1.5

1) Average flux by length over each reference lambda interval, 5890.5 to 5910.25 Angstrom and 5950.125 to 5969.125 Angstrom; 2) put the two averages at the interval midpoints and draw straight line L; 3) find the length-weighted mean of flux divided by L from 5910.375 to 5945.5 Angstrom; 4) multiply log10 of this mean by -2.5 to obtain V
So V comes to -0.04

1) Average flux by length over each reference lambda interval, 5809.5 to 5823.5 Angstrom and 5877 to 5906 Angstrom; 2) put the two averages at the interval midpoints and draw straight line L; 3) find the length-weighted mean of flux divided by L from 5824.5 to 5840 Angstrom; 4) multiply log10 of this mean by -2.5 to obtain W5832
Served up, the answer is 0.02 mag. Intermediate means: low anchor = 5.81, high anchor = 5.17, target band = 5.56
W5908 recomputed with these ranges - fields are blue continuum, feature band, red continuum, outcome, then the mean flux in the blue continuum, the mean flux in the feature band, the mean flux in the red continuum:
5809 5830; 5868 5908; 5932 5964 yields 1.77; 5.68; 5.37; 5.55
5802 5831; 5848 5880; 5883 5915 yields -2.42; 5.64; 5.73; 5.09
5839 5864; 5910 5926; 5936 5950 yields 0.89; 5.58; 5.39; 5.75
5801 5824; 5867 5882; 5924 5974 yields -0.58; 5.72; 5.87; 5.56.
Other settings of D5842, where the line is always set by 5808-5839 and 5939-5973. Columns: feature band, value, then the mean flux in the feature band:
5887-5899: 2.4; 4.52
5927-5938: 0.6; 5.35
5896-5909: 0.7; 5.33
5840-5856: 0.4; 5.53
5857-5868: 0.0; 5.66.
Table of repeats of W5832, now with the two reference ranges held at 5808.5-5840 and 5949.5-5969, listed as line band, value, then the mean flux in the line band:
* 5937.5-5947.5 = -0.06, 5.83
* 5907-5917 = 0.07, 5.23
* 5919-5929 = 0.00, 5.55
